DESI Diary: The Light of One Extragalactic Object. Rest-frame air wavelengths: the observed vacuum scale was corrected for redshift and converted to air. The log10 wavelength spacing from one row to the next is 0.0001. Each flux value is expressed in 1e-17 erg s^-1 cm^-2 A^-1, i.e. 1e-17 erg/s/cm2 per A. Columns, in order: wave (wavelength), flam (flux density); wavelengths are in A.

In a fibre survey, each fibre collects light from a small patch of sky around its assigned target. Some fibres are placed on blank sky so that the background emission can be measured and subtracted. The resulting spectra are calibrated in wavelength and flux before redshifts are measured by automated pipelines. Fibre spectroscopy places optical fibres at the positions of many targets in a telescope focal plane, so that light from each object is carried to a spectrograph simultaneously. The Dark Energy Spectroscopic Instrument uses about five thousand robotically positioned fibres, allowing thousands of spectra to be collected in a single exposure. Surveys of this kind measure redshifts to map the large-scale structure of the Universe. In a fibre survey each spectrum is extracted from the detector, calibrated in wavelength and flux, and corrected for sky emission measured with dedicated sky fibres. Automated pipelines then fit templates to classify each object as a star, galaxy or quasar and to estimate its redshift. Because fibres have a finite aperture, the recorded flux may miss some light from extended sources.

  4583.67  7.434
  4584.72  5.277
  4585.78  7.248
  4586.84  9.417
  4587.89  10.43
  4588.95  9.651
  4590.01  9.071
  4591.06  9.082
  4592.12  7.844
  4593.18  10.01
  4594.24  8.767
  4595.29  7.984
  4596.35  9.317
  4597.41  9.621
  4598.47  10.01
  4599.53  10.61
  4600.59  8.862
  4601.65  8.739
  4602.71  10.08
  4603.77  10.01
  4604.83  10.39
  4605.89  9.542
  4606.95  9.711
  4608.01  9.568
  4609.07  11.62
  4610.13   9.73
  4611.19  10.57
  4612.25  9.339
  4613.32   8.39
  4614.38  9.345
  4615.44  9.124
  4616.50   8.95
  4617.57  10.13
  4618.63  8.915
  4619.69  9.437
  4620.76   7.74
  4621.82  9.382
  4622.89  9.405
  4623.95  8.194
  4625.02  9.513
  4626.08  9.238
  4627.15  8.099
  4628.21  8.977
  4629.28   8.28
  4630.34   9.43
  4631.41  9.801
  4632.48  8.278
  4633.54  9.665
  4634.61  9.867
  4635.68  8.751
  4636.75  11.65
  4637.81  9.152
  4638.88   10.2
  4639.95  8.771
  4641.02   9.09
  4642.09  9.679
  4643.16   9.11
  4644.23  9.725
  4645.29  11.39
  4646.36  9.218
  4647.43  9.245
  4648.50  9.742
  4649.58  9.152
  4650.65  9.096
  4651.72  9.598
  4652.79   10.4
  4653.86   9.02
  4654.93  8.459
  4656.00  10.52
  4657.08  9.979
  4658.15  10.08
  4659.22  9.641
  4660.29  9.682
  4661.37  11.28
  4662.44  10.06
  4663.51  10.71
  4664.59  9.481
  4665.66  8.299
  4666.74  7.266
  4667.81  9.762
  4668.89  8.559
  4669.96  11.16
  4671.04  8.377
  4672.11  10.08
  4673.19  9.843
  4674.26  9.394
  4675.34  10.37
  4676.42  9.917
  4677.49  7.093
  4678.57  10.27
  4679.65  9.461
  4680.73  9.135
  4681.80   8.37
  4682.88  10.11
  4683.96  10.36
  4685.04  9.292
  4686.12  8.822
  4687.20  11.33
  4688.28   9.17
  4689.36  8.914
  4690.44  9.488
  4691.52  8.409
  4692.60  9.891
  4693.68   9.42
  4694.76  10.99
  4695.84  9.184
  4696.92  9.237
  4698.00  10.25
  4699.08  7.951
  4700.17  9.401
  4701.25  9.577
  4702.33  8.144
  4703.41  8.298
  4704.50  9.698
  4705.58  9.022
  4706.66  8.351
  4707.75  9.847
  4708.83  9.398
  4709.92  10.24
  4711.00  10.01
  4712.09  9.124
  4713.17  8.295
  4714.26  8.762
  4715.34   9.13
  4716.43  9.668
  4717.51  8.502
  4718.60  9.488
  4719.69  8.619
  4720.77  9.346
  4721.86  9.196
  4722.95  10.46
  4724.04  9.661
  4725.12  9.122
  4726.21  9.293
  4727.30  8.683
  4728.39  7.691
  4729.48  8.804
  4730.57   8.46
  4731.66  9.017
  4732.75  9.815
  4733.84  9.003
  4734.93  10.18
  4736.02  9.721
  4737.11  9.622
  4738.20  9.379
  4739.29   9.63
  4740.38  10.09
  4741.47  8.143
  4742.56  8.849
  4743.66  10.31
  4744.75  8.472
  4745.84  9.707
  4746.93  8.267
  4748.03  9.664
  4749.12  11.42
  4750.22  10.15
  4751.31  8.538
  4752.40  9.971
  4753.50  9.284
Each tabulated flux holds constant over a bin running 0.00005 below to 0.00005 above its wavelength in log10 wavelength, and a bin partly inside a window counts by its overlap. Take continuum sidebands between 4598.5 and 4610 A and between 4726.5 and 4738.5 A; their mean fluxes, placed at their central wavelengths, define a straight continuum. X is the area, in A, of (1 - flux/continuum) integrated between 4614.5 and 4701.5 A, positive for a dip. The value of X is 1.3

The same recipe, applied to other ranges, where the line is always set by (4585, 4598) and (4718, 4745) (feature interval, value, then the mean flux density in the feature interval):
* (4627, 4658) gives -1.4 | 9.49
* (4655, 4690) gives -1.7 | 9.57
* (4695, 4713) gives -0.1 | 9.24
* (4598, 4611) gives -1.3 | 9.93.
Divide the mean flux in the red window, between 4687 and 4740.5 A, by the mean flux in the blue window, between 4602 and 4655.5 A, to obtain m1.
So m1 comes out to 0.98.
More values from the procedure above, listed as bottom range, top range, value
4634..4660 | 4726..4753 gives 0.97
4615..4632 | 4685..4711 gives 1.04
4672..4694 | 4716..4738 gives 0.97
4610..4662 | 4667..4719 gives 0.99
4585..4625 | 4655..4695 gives 1.03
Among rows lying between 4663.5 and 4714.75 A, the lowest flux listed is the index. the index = 7.093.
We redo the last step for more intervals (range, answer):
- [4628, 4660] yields 8.278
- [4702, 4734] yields 7.691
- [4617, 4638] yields 7.74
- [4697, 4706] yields 7.951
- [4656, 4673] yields 7.266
